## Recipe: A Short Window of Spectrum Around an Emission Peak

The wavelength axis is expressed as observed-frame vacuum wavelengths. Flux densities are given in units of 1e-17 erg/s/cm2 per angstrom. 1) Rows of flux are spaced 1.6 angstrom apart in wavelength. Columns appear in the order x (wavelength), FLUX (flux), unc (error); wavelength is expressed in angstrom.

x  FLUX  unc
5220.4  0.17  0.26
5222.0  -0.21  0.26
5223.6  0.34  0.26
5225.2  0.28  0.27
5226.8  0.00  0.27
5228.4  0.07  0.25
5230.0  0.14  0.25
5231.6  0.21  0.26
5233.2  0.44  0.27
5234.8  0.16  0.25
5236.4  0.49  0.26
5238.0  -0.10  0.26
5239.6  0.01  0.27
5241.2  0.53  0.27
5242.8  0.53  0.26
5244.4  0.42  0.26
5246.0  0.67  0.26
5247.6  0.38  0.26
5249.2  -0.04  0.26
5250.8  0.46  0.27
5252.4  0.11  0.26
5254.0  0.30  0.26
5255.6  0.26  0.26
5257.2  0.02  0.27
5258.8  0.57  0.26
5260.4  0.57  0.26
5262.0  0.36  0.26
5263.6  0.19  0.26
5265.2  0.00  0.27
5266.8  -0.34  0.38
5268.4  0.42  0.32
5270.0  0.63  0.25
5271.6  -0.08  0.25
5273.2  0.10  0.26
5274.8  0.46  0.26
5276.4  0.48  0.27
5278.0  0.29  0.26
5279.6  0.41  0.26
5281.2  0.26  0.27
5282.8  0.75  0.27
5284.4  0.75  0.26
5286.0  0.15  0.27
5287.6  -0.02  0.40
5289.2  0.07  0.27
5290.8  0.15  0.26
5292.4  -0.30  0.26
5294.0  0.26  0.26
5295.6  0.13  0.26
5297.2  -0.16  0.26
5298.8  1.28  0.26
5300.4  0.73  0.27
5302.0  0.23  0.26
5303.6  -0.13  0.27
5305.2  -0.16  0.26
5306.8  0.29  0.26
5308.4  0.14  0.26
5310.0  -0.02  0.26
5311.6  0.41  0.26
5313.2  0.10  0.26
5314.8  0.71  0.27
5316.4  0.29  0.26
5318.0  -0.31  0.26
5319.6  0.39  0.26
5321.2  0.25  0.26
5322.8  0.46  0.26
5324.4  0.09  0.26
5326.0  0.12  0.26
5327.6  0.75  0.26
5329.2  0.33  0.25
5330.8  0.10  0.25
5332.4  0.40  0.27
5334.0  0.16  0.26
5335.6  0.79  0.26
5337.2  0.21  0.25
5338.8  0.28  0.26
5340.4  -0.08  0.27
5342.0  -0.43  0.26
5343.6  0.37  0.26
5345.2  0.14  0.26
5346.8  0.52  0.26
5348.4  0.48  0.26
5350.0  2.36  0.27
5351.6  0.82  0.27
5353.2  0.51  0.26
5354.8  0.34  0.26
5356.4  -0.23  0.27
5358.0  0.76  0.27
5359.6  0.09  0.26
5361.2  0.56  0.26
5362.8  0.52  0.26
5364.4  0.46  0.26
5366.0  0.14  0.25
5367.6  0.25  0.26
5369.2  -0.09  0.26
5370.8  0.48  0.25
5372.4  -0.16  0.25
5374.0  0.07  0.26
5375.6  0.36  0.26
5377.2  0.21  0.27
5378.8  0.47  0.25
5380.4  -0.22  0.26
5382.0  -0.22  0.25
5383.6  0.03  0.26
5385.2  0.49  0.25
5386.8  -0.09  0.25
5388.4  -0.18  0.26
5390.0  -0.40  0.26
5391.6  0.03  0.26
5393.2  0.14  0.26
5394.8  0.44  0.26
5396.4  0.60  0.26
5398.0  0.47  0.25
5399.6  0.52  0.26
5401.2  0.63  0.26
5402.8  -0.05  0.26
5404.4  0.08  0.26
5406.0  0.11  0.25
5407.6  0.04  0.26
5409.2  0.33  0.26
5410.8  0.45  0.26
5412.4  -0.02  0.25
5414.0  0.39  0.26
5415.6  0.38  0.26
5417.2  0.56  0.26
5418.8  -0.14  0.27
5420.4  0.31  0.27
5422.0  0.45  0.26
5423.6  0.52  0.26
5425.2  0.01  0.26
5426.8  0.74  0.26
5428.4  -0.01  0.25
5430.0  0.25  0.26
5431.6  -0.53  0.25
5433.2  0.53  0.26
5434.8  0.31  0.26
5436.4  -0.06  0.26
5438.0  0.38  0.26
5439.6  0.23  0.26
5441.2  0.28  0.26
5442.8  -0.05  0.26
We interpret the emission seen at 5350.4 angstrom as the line [O III] 5007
